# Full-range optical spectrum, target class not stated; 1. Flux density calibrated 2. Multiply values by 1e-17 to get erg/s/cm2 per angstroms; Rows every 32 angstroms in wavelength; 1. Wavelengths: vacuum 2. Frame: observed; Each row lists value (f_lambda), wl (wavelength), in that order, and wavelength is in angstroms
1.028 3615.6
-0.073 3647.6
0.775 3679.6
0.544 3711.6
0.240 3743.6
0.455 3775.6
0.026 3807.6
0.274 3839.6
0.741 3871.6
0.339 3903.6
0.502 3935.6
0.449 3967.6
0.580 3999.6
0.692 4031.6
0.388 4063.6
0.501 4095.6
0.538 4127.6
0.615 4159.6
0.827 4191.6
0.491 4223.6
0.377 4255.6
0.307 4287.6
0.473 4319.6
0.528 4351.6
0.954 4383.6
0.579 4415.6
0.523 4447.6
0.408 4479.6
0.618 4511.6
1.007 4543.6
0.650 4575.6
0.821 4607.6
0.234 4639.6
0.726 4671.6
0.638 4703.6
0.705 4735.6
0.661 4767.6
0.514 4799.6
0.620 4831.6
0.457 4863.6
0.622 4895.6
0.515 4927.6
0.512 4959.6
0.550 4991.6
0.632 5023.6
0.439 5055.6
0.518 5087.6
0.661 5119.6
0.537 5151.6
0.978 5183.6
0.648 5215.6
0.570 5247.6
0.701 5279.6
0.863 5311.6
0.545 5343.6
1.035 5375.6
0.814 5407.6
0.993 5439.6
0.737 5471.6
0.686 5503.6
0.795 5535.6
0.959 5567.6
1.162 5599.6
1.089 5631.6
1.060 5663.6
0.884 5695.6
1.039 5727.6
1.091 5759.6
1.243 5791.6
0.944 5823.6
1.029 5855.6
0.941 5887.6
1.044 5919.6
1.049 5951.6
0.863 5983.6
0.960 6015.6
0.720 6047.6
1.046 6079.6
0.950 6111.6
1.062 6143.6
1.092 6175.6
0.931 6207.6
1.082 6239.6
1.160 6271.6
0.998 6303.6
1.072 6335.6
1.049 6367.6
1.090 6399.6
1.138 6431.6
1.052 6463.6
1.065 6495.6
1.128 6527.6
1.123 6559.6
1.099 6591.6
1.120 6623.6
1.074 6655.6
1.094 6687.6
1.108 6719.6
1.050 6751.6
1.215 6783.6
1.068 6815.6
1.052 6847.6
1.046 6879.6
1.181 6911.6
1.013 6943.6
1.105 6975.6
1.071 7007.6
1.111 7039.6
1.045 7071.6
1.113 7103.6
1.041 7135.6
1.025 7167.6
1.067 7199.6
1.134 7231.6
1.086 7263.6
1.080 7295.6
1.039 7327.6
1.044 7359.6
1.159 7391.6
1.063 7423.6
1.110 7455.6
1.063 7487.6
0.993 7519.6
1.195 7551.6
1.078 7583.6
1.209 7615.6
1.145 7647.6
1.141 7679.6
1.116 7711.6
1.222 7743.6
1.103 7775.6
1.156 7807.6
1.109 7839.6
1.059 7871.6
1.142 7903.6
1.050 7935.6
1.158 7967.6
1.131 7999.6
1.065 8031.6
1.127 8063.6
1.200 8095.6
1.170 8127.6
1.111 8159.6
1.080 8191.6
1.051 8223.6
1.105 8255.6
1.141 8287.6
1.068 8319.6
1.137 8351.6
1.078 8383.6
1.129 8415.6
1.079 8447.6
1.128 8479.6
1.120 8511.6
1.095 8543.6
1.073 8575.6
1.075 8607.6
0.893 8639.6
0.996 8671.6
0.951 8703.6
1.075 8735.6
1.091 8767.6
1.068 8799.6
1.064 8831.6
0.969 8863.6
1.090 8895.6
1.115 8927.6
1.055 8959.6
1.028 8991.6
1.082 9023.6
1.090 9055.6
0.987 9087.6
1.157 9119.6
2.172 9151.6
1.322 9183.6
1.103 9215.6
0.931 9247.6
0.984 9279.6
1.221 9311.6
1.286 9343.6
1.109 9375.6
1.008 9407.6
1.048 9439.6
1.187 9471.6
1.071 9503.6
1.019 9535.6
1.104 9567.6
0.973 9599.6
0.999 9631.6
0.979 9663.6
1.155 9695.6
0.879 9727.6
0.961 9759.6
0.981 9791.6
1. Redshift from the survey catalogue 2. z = 0.392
